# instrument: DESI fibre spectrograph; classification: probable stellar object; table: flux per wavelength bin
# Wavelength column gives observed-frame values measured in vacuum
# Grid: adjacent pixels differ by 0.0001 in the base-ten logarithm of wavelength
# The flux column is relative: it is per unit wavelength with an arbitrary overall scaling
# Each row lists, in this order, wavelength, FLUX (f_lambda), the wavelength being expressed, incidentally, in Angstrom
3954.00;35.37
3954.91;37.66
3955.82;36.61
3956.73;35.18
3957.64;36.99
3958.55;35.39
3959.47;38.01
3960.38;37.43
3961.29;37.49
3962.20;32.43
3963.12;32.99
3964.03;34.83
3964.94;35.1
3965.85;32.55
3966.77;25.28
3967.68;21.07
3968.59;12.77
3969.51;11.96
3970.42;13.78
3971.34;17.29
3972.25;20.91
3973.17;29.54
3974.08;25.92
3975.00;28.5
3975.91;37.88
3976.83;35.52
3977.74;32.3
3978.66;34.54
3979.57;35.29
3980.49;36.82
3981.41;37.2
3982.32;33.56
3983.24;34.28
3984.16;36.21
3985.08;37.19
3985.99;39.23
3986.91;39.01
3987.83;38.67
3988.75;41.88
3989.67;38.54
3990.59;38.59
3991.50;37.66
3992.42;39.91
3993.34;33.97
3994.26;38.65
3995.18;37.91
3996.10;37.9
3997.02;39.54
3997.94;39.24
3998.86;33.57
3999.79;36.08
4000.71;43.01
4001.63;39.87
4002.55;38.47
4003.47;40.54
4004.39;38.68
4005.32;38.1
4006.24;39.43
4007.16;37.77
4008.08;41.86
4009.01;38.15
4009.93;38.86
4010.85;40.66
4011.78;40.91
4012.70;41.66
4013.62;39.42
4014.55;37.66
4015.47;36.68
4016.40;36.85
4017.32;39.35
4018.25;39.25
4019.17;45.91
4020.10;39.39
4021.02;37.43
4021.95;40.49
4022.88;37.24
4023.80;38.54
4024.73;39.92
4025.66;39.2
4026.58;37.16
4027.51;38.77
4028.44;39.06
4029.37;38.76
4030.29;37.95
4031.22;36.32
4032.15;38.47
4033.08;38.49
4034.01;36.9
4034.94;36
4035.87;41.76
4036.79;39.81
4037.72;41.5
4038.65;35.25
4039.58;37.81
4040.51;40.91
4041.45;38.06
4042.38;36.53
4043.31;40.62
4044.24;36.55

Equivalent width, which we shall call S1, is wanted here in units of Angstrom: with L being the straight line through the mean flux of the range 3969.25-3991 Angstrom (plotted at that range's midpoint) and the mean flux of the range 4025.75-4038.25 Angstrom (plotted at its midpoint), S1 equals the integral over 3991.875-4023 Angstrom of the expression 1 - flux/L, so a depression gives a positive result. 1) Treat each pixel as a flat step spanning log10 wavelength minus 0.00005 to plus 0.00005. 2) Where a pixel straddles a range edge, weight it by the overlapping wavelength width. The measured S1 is -2.9 Angstrom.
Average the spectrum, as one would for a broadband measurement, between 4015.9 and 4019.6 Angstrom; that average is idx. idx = 40.3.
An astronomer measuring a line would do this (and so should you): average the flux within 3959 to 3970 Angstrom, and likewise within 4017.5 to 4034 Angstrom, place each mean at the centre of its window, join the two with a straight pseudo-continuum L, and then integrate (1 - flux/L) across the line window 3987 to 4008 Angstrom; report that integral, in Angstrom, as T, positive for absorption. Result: -2.6 Angstrom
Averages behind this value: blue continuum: 29.3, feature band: 38.6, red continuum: 38.9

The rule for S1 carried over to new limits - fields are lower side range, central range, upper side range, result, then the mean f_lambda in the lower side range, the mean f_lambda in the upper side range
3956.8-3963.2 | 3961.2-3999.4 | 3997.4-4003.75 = 4.7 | 35.9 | 38.6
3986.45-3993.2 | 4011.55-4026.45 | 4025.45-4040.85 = -0.3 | 38.9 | 38.5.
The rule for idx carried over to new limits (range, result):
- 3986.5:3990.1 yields 39.5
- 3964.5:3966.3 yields 33.9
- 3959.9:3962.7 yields 35.7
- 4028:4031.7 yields 38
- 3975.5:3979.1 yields 35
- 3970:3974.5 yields 21.5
